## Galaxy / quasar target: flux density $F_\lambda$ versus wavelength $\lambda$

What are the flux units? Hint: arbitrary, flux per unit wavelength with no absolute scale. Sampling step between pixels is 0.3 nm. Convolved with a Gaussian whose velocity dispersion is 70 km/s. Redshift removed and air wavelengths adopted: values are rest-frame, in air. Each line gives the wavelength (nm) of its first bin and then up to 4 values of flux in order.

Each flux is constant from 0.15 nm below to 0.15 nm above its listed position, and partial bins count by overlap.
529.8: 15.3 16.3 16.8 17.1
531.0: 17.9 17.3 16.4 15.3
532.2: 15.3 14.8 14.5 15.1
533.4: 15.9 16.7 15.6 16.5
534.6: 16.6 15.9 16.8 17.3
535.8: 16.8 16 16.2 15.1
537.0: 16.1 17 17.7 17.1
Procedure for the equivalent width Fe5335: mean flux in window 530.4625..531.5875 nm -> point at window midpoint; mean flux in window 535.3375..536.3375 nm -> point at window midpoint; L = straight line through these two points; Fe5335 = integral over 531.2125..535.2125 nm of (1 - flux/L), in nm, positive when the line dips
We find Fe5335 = 0.27 nm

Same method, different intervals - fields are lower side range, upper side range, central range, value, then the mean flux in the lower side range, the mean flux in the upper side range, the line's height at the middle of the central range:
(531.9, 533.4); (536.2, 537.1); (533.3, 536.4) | -0.189 nm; 15.1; 15.8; 15.5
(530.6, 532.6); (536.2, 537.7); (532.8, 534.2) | 0.054 nm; 16.3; 16.4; 16.3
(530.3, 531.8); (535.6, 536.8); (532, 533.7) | 0.148 nm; 17.1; 16.1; 16.7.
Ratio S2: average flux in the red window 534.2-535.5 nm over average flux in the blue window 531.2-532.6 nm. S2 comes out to 1.0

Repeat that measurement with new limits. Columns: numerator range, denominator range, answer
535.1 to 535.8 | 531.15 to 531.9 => 1.03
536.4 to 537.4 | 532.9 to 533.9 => 1.01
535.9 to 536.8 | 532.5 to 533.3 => 1.07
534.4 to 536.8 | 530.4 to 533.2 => 1.02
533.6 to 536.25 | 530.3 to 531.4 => 0.95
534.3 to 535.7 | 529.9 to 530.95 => 0.99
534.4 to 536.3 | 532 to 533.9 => 1.08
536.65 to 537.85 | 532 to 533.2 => 1.11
